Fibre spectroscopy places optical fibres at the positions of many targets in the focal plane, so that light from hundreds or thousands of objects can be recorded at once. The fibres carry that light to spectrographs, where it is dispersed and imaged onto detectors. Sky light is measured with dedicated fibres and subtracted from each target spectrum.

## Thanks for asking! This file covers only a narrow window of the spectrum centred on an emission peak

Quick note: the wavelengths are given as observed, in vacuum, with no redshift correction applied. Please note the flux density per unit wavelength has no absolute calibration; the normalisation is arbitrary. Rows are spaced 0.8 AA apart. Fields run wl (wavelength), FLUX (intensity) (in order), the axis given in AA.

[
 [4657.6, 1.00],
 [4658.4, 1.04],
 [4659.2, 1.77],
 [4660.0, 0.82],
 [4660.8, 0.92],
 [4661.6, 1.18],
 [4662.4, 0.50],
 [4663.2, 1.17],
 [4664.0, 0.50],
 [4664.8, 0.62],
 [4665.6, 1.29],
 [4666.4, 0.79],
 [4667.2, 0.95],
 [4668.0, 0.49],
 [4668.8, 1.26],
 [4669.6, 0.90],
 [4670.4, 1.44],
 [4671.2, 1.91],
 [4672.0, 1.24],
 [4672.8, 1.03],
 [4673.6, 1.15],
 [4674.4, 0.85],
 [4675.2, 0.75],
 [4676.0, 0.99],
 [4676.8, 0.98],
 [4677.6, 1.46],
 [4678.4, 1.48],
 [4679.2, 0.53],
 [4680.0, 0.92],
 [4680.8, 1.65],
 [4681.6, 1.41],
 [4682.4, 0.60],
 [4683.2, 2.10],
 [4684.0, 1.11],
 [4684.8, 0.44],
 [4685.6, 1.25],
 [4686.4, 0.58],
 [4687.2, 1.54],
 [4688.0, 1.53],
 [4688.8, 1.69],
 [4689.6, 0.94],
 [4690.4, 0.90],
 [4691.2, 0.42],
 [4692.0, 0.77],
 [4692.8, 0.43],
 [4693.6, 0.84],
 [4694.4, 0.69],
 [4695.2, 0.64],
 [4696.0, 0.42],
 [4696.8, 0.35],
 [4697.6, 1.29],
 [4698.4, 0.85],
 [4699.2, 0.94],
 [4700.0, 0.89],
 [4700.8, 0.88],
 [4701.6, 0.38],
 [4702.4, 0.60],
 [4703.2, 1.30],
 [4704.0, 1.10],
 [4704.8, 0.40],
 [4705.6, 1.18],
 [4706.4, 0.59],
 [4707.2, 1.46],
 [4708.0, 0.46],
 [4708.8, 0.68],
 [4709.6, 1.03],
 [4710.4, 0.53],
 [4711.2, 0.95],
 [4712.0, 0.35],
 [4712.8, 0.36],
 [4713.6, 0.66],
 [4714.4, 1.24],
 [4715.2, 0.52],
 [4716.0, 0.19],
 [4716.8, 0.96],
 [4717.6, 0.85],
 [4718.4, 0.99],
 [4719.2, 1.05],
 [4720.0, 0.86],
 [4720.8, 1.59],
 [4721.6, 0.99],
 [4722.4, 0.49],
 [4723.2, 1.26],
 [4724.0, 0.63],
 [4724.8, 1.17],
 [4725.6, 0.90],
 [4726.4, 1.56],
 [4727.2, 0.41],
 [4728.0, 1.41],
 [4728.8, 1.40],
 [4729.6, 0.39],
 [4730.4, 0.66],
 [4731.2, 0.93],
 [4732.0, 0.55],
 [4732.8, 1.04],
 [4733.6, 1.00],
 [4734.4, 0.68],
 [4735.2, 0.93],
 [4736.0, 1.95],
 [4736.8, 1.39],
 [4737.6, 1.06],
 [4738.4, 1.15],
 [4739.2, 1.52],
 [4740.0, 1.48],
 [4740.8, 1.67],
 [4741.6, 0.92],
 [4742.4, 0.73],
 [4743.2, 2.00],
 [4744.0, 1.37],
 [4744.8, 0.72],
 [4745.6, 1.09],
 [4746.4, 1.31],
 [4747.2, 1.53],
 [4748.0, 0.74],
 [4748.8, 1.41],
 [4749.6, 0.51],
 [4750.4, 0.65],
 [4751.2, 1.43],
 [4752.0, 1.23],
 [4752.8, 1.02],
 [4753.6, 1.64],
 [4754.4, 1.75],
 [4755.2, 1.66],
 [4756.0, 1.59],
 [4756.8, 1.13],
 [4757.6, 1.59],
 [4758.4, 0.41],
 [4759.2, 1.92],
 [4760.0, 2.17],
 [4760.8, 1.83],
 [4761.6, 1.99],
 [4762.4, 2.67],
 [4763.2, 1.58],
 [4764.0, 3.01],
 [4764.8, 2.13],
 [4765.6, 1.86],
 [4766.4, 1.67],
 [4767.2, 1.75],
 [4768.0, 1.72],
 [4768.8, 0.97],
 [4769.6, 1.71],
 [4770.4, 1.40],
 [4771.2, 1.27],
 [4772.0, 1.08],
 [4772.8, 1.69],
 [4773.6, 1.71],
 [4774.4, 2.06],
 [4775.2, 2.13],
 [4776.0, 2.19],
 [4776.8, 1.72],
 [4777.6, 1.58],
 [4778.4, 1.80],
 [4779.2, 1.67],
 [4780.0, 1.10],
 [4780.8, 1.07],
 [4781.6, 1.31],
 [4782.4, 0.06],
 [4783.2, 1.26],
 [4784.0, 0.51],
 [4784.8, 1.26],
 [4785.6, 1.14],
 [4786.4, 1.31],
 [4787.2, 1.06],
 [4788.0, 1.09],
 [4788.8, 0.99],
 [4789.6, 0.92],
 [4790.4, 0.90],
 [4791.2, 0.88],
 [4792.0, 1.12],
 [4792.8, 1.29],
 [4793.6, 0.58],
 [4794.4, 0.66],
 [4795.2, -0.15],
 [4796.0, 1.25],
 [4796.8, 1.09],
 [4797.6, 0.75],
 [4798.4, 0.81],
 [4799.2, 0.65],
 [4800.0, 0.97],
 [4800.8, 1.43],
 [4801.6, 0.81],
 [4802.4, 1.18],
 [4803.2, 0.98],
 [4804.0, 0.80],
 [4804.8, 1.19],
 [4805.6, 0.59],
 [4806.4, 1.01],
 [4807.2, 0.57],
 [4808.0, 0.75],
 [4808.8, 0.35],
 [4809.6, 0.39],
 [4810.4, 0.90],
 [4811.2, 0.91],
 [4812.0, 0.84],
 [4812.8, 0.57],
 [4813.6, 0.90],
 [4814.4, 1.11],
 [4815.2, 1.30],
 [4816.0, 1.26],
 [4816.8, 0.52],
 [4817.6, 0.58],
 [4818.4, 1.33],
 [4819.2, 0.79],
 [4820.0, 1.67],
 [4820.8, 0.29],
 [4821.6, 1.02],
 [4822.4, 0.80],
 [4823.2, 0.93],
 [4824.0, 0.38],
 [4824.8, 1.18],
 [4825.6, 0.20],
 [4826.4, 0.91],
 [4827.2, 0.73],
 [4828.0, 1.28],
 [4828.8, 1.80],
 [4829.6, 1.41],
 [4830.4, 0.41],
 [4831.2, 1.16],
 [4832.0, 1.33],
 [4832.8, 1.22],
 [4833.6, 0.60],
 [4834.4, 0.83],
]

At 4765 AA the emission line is Mg II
